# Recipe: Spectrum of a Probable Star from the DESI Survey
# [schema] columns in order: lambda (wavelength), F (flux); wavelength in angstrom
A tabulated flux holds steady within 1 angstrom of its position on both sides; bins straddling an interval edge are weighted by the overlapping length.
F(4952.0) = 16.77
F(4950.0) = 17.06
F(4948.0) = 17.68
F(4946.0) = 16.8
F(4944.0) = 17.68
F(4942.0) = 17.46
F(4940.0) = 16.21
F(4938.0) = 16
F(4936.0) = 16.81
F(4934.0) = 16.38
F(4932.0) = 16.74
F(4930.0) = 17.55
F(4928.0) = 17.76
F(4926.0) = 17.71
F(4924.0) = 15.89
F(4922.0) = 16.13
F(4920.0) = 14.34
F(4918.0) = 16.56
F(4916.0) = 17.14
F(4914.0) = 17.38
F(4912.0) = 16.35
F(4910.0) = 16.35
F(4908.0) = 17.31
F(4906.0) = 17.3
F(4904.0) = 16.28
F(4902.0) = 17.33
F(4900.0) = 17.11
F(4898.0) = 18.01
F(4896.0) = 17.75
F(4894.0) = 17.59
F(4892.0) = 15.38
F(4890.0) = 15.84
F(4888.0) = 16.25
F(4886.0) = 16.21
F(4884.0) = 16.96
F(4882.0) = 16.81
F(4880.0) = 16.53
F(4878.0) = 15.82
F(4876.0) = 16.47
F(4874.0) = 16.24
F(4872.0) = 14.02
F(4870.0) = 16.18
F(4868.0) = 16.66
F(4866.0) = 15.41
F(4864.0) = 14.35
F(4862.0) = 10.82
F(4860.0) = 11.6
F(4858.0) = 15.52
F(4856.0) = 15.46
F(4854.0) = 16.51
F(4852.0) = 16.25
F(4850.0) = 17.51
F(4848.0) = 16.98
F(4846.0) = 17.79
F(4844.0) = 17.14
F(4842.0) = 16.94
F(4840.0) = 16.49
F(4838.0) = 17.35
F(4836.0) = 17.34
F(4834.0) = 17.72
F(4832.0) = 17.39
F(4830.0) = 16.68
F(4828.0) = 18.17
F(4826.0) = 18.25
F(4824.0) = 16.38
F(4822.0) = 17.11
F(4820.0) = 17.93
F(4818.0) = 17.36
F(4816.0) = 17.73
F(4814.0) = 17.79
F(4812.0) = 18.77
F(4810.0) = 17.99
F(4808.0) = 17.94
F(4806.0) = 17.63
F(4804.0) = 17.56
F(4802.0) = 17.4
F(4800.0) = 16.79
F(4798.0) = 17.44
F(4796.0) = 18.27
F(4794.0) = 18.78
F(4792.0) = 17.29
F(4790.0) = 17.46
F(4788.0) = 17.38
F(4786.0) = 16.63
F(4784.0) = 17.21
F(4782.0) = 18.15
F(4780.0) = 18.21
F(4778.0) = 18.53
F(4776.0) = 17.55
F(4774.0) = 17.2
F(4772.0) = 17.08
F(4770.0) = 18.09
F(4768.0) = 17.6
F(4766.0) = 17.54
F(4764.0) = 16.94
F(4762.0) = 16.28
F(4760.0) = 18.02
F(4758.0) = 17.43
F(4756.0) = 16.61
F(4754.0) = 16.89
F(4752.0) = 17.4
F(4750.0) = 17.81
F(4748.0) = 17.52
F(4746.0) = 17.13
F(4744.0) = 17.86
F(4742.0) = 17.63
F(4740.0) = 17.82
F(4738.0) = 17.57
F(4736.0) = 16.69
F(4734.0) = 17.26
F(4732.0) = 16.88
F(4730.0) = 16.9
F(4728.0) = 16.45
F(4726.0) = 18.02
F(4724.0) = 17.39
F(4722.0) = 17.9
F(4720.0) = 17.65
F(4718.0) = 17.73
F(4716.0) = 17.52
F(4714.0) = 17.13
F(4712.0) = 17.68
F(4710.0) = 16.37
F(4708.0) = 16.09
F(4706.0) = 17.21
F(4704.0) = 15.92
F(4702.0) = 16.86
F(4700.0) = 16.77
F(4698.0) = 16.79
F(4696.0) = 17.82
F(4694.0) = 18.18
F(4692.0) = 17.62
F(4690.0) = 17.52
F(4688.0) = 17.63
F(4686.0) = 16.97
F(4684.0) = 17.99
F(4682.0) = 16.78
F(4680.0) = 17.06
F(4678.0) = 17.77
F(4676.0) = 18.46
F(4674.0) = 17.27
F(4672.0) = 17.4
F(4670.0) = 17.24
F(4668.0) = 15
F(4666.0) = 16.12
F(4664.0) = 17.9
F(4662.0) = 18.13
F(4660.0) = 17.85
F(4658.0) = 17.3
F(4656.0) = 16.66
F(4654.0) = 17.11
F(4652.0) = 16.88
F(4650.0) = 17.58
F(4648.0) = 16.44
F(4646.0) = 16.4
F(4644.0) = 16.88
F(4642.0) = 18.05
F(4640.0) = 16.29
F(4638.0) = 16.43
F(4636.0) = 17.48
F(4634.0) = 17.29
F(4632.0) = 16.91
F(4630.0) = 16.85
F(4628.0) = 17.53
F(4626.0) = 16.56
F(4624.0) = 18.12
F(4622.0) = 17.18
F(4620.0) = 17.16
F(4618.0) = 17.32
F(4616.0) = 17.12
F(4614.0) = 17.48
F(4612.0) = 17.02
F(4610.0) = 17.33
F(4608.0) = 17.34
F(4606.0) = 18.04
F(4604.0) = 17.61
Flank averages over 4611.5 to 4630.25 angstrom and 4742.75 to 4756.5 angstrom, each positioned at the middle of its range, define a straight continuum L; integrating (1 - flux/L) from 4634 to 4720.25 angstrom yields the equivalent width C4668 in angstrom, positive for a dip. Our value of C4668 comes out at 0.7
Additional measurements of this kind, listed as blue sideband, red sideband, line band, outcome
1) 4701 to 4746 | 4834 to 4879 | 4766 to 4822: -4.0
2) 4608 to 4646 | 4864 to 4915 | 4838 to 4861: 0.5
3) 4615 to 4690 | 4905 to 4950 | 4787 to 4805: -0.7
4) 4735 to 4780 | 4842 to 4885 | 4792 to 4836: -2.9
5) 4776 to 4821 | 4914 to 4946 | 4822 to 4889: 4.0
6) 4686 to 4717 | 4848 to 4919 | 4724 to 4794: -2.4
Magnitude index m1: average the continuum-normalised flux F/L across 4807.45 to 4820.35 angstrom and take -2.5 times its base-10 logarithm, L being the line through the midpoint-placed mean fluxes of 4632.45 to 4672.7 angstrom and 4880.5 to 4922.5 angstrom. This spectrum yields -0.07 mag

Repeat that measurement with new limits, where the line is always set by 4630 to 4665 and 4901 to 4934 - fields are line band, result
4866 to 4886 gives 0.04 mag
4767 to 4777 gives -0.03 mag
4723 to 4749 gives -0.02 mag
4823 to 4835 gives -0.04 mag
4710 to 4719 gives -0.02 mag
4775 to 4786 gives -0.05 mag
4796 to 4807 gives -0.03 mag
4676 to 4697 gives -0.03 mag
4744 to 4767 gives -0.02 mag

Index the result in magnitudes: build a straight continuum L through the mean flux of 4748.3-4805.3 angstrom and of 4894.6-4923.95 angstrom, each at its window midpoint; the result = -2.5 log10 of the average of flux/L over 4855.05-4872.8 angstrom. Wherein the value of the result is 0.18 mag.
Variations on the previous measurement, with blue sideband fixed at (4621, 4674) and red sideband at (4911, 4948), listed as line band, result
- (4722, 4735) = -0.01 mag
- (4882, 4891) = 0.03 mag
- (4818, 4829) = -0.04 mag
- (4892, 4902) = -0.04 mag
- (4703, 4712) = 0.03 mag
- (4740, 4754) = -0.04 mag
